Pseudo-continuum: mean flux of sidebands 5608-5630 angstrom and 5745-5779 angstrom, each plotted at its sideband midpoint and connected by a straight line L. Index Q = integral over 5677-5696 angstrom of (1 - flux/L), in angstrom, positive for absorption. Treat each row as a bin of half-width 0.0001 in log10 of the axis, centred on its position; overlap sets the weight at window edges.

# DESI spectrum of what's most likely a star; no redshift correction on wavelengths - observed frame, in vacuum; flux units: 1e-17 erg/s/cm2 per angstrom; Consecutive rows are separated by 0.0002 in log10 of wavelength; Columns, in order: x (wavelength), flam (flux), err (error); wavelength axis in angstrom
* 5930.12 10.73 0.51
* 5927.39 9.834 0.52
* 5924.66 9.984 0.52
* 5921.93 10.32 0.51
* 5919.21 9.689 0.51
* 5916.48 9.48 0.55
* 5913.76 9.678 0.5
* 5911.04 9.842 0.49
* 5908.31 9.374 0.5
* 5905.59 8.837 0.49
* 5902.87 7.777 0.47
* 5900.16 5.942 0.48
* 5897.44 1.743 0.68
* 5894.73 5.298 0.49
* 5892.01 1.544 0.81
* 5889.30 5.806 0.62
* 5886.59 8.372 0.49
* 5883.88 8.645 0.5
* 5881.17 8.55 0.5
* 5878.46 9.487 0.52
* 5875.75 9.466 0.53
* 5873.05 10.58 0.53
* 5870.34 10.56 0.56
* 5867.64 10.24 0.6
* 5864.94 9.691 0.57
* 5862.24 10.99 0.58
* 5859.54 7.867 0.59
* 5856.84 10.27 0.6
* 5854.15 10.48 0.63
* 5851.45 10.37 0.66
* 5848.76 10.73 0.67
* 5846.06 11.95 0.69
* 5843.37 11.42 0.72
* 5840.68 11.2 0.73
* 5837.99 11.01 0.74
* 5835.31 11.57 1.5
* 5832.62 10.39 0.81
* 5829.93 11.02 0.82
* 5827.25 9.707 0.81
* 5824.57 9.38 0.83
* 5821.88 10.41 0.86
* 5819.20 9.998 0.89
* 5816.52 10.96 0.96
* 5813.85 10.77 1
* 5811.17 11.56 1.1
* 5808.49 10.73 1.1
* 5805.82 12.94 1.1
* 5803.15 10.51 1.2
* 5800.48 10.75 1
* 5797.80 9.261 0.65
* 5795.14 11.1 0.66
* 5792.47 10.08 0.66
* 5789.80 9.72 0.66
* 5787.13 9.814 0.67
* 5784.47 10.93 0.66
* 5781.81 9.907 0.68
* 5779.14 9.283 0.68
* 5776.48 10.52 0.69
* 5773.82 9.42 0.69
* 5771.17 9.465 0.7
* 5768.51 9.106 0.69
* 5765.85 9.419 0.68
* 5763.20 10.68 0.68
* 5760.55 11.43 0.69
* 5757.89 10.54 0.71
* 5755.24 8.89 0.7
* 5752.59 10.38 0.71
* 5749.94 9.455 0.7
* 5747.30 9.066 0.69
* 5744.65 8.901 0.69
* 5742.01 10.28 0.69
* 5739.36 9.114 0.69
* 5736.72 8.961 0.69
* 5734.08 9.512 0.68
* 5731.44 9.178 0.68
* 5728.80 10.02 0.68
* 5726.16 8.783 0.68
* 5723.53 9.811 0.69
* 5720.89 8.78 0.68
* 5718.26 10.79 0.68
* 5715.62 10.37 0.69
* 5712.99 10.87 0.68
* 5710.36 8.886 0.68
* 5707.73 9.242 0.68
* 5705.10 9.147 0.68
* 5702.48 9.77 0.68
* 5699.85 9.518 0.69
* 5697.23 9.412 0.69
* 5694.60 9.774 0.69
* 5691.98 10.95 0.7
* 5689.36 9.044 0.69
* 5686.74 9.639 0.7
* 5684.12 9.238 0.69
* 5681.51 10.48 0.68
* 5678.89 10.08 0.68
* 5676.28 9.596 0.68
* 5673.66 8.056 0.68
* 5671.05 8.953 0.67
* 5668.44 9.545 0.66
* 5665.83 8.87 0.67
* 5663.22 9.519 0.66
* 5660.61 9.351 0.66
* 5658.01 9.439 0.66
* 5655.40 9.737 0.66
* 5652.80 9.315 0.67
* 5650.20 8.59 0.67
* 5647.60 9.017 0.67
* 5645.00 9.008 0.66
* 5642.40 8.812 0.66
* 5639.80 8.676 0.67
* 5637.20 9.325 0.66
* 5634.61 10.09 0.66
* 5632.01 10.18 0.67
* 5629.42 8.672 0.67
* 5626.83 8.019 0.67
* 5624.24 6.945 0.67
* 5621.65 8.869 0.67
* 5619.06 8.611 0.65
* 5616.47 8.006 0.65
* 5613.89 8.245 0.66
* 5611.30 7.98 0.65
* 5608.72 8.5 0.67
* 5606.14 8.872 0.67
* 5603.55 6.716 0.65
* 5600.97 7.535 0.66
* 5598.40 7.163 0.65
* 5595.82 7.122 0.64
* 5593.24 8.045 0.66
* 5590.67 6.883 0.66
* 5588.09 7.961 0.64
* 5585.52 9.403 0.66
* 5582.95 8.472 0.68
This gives -2.0 angstrom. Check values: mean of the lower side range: 8.18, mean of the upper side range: 9.82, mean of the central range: 9.88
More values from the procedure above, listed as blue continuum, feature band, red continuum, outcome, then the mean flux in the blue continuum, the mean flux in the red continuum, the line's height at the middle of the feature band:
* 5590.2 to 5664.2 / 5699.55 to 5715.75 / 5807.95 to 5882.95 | -0.74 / 8.54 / 10.4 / 9.22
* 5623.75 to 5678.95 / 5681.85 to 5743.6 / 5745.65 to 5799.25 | -0.75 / 9.09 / 9.92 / 9.51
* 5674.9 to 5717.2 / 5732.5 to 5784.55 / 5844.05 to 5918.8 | -1.90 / 9.75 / 8.68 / 9.39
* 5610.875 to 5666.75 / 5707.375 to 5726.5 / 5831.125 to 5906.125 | -1.82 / 8.89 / 8.95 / 8.91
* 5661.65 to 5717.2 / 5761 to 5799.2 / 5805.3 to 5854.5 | 1.65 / 9.57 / 10.8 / 10.4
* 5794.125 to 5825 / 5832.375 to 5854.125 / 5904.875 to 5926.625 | -1.42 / 10.7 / 9.68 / 10.4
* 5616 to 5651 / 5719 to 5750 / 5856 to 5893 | -1.99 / 8.79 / 8.77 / 8.78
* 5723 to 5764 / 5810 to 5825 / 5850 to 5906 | -2.88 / 9.67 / 8.21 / 8.87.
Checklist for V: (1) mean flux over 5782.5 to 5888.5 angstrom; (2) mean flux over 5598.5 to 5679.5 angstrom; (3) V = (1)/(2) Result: 1.2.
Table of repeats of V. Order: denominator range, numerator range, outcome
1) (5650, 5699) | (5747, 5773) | 1.04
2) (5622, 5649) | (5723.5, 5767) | 1.09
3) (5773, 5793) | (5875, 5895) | 0.72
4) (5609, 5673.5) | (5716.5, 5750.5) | 1.06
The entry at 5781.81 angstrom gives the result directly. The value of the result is 9.907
